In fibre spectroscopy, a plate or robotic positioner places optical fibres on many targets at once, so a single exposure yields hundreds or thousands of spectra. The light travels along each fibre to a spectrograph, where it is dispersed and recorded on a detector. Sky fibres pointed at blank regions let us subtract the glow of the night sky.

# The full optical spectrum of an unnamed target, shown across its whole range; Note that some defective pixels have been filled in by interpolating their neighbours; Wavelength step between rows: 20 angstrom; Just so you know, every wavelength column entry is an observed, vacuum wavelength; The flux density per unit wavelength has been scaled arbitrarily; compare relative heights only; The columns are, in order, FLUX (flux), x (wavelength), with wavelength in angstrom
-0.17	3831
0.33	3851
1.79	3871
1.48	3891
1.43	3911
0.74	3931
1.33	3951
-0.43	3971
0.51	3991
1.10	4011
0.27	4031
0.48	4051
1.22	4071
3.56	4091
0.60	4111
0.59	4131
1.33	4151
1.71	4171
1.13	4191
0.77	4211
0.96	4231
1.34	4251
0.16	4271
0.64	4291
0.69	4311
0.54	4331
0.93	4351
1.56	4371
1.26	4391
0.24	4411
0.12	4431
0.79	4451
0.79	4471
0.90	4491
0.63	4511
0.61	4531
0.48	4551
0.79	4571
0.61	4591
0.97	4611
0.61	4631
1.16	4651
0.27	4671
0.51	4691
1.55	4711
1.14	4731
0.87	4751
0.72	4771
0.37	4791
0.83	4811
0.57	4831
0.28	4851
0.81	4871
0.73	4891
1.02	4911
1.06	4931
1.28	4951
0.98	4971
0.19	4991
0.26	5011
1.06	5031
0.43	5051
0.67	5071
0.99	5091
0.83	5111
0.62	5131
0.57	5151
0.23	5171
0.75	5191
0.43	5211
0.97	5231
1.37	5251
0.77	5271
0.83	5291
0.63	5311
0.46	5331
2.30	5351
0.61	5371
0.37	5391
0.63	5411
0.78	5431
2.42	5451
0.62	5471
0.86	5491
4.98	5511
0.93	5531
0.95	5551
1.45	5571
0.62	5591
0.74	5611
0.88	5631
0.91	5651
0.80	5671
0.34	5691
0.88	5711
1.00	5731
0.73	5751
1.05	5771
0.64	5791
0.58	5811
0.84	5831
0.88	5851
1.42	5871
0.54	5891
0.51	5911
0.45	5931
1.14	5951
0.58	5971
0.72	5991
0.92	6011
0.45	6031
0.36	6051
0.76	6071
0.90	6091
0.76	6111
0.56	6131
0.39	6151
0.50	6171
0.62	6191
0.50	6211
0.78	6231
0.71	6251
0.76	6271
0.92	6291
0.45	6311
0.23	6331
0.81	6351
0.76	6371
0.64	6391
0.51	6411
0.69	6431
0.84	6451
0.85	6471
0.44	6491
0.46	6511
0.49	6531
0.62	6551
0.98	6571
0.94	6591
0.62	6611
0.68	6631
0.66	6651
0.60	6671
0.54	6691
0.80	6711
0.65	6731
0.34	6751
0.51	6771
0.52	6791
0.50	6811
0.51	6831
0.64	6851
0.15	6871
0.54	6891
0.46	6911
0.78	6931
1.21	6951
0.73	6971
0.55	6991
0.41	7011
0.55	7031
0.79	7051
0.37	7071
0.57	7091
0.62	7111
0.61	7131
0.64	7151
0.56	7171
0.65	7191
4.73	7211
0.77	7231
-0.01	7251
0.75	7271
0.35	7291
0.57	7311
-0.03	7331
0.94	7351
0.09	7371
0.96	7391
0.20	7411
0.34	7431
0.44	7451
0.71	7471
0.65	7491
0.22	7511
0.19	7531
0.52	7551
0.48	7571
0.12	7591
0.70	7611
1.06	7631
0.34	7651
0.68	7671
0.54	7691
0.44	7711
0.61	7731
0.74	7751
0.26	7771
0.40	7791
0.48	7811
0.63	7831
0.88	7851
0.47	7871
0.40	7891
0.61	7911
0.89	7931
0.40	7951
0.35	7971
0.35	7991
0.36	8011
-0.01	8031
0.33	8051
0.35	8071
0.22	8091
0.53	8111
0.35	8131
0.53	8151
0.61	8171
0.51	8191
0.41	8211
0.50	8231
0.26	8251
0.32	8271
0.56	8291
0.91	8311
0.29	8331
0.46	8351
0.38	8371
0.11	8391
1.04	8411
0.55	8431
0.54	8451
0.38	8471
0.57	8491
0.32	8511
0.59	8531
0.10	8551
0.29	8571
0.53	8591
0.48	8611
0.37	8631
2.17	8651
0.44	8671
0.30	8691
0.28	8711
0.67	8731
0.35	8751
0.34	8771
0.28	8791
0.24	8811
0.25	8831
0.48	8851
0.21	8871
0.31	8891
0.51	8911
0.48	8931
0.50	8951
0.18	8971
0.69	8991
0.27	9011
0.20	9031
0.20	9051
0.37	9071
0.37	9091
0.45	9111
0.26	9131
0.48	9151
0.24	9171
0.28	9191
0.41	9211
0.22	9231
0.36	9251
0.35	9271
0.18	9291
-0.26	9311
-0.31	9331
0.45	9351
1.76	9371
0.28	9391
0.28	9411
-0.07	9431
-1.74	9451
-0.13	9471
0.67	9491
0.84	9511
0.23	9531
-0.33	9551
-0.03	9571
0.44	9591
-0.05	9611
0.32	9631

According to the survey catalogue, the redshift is 0.099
